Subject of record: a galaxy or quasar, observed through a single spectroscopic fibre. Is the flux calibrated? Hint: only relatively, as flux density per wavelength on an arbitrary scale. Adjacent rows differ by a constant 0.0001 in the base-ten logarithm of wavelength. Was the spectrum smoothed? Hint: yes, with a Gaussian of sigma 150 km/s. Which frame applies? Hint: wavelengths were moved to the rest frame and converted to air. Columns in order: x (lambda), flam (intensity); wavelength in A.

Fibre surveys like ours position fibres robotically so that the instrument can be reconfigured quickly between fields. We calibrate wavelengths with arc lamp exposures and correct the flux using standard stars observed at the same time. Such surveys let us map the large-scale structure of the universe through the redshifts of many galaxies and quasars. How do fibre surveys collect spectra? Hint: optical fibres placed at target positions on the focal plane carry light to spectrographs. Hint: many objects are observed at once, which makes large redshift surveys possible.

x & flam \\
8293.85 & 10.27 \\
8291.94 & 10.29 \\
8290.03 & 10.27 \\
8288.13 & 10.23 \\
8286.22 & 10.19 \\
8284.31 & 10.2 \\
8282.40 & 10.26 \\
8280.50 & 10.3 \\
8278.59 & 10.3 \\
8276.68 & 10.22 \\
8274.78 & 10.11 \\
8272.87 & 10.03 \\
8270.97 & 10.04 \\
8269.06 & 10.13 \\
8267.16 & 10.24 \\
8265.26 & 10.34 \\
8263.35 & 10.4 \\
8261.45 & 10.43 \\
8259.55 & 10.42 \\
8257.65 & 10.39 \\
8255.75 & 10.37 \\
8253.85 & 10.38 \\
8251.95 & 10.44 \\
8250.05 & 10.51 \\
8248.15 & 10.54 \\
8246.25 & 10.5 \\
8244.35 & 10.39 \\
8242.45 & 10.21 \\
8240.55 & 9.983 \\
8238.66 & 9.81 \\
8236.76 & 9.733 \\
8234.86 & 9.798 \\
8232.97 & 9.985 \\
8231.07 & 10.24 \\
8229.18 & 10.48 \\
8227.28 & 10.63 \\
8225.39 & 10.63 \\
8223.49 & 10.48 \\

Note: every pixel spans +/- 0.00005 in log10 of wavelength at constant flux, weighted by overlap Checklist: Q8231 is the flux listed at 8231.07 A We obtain 10.24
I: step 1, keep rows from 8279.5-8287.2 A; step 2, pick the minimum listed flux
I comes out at 10.19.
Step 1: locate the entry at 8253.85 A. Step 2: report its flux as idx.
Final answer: 10.38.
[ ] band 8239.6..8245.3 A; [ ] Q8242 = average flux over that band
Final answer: 10.2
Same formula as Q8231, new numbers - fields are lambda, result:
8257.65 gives 10.39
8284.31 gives 10.2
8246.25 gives 10.5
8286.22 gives 10.19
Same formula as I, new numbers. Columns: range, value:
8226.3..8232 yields 10.24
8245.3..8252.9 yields 10.44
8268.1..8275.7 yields 10.03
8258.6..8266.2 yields 10.34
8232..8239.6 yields 9.733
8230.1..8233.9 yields 9.985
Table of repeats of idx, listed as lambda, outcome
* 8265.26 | 10.34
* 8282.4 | 10.26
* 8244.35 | 10.39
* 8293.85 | 10.27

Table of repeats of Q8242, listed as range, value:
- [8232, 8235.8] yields 9.9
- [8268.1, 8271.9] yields 10.1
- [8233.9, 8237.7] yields 9.77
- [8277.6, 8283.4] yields 10.3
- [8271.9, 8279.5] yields 10.2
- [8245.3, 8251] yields 10.5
